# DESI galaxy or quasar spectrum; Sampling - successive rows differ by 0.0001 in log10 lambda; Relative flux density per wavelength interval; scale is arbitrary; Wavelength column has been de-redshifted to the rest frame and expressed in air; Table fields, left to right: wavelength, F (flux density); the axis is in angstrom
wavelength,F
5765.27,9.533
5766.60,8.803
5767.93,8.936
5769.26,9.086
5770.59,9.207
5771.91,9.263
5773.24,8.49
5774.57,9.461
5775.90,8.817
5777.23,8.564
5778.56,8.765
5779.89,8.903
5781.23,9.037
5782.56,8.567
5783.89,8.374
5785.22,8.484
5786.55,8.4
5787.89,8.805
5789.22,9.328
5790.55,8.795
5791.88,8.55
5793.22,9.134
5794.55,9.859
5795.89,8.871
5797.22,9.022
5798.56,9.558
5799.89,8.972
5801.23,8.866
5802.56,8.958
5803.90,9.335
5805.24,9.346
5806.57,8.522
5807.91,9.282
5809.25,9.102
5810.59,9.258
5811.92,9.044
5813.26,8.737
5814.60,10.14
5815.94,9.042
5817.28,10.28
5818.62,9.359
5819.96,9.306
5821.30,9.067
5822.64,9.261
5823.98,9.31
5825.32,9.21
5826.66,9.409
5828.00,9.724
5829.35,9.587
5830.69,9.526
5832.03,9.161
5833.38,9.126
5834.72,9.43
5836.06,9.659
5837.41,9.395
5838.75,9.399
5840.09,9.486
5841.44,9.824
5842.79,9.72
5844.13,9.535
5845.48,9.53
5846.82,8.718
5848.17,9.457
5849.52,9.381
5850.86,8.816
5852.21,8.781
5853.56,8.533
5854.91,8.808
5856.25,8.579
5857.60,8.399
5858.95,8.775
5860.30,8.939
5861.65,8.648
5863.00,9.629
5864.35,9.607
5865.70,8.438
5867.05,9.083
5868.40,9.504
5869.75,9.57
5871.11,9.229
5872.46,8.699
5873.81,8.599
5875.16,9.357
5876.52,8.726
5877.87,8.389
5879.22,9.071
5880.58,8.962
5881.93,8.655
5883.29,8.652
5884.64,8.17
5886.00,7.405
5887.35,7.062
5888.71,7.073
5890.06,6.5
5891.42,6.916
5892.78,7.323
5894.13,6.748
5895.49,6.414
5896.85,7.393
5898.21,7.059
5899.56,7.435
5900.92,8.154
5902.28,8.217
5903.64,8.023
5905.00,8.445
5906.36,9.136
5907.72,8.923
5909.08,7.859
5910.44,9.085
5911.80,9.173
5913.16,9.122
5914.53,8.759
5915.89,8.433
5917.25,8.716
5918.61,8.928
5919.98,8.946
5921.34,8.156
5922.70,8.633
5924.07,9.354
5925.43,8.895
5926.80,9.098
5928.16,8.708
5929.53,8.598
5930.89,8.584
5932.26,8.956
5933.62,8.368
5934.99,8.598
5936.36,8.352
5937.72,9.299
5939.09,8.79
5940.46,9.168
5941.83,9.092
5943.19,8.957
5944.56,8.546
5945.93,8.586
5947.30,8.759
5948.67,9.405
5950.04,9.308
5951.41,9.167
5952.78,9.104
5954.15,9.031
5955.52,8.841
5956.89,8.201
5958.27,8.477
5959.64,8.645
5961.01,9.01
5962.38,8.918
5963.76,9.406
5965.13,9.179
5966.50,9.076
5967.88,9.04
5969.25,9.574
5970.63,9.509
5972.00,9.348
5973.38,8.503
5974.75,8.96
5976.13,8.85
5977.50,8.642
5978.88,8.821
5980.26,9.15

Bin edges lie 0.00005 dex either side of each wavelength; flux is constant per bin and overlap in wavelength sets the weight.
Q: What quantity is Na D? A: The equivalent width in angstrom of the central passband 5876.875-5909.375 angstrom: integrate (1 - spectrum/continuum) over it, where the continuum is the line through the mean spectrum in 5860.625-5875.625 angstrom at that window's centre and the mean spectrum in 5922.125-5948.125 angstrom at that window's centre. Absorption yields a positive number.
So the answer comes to 4.2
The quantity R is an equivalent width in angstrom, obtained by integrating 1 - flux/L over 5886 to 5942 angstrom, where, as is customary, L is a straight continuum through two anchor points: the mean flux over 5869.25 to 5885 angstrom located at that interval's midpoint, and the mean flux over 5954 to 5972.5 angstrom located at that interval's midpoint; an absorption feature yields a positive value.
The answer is 4.0 angstrom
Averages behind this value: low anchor 8.84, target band 8.29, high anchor 9.01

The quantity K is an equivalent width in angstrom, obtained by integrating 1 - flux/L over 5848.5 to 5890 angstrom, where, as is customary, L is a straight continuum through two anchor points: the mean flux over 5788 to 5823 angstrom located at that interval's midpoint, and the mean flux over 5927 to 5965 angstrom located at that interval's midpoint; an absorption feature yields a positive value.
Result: 1.6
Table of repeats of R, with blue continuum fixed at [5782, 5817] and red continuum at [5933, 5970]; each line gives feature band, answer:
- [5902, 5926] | 0.6 angstrom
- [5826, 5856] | -1.0 angstrom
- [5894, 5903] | 1.6 angstrom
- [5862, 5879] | -0.2 angstrom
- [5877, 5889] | 1.0 angstrom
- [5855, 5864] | 0.1 angstrom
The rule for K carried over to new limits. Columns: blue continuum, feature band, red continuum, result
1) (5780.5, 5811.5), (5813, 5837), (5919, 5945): -1.3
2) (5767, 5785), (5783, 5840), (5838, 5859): -1.2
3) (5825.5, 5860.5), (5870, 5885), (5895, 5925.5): 0.0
